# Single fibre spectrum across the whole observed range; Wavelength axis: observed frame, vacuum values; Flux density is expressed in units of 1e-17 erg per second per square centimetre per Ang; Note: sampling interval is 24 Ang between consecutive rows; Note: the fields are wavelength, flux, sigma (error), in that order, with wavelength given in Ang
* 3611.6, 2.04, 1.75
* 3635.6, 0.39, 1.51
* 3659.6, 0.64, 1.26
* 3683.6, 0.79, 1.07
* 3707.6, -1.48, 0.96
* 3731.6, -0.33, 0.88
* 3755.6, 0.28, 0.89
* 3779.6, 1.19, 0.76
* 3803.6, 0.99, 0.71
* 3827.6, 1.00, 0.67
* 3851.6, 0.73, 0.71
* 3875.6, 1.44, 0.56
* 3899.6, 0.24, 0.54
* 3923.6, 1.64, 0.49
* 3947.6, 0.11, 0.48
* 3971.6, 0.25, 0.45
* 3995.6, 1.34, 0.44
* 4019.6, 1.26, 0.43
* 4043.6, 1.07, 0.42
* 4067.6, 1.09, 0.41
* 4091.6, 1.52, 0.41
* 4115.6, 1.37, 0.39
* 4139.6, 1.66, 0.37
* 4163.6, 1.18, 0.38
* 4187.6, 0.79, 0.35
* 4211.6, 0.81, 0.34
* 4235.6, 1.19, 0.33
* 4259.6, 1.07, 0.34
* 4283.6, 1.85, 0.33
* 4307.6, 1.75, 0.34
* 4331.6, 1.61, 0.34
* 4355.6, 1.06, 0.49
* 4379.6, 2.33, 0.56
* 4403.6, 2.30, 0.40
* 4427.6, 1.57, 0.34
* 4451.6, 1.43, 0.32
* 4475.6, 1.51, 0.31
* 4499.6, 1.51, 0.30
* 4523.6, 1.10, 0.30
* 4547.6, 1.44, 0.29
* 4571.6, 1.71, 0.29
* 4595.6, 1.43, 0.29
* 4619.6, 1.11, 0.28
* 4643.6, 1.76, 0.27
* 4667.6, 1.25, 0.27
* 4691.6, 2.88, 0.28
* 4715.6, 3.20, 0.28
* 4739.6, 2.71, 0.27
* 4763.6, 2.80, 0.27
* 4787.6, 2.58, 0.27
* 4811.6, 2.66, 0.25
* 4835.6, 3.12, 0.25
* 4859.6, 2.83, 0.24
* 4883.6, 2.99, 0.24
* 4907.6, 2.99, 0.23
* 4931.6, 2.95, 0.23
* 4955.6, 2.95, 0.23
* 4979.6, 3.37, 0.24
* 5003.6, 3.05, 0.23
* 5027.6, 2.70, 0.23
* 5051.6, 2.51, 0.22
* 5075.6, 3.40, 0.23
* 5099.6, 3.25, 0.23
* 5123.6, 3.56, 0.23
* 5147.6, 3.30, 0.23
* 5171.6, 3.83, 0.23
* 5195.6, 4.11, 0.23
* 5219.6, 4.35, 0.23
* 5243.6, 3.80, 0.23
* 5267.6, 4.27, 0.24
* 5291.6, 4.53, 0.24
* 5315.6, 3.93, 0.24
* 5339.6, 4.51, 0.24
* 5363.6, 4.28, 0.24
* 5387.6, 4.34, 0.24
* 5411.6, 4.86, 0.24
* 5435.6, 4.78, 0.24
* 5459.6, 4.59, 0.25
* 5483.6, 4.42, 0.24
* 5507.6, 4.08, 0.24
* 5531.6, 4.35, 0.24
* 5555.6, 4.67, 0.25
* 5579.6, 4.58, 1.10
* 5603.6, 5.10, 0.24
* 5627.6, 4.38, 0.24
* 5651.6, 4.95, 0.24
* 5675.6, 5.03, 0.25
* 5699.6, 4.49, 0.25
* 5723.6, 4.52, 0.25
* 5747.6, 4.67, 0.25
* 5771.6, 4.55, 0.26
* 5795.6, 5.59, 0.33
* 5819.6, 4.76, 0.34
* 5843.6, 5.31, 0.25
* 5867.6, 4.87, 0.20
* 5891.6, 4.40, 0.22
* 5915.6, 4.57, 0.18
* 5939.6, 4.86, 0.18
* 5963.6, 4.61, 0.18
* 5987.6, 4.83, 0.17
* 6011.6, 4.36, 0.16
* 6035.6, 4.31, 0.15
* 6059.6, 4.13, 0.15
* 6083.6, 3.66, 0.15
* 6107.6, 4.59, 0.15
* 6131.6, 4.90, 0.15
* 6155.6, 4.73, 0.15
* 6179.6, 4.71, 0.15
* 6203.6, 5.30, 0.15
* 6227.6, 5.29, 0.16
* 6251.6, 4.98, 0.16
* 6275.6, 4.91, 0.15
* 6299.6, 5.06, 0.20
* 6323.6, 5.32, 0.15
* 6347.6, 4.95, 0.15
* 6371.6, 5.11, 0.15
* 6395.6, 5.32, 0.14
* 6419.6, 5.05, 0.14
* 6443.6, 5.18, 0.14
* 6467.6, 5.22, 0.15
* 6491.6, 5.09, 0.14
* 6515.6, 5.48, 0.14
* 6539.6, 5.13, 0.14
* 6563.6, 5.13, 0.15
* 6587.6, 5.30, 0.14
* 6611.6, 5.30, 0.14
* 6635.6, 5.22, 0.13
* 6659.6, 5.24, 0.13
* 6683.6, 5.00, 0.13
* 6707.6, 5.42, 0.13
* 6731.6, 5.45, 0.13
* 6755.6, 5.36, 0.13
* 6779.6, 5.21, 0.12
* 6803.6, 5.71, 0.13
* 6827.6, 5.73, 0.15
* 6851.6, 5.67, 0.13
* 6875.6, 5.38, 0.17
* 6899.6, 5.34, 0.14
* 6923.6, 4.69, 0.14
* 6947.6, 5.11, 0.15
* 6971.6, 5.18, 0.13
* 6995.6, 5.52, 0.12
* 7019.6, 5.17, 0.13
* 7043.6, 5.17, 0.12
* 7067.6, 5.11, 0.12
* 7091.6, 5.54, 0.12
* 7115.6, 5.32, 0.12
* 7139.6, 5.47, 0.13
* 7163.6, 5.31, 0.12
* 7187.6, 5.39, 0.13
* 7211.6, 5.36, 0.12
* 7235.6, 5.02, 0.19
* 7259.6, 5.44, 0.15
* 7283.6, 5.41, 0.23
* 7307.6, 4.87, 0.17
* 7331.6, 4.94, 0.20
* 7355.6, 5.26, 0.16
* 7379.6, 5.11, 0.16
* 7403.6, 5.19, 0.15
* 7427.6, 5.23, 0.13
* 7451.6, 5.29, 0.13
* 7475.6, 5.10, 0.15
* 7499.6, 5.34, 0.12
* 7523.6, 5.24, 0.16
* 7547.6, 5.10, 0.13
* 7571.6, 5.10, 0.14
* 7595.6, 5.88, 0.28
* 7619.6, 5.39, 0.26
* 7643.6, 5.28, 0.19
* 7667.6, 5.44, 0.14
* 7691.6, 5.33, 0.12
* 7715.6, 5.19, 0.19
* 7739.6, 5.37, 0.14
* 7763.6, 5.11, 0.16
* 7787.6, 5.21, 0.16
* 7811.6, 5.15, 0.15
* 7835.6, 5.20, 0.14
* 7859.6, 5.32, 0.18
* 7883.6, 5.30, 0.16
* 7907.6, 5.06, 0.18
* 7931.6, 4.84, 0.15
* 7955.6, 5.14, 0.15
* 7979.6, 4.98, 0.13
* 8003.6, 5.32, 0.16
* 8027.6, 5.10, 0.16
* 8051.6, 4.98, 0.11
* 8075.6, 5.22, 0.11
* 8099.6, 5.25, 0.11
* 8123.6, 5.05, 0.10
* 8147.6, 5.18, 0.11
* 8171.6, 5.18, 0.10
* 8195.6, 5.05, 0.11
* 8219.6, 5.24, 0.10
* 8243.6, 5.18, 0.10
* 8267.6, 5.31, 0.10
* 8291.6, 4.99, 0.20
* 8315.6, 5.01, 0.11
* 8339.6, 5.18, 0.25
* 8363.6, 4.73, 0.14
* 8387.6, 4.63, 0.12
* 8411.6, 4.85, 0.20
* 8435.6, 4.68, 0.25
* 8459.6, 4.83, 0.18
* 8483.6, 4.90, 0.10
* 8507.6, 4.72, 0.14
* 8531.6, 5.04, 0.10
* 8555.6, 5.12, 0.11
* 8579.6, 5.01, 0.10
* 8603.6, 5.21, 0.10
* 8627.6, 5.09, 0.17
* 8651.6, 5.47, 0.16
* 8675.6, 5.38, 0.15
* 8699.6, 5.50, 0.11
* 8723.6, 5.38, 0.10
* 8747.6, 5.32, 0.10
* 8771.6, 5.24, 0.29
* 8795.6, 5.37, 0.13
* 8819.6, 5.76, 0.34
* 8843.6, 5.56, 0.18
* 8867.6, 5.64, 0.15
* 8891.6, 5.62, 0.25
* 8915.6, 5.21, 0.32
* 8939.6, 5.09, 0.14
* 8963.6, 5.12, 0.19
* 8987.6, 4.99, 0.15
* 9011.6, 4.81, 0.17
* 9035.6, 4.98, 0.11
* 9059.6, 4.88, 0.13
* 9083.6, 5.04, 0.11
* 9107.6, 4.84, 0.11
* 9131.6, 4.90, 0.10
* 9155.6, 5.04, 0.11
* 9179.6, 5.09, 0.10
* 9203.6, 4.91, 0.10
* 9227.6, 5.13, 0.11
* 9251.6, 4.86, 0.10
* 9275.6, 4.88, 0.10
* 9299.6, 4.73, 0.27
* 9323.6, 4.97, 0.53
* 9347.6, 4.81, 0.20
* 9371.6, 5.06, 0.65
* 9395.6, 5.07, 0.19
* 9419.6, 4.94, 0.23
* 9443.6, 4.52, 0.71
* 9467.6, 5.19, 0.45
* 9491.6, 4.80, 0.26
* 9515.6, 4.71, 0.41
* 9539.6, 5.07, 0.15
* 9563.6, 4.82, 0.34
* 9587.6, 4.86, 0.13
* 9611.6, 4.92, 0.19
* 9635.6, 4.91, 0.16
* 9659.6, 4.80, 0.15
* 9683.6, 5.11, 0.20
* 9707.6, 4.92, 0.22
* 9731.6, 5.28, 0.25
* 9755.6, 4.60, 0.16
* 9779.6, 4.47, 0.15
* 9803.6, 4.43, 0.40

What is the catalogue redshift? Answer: 0.17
